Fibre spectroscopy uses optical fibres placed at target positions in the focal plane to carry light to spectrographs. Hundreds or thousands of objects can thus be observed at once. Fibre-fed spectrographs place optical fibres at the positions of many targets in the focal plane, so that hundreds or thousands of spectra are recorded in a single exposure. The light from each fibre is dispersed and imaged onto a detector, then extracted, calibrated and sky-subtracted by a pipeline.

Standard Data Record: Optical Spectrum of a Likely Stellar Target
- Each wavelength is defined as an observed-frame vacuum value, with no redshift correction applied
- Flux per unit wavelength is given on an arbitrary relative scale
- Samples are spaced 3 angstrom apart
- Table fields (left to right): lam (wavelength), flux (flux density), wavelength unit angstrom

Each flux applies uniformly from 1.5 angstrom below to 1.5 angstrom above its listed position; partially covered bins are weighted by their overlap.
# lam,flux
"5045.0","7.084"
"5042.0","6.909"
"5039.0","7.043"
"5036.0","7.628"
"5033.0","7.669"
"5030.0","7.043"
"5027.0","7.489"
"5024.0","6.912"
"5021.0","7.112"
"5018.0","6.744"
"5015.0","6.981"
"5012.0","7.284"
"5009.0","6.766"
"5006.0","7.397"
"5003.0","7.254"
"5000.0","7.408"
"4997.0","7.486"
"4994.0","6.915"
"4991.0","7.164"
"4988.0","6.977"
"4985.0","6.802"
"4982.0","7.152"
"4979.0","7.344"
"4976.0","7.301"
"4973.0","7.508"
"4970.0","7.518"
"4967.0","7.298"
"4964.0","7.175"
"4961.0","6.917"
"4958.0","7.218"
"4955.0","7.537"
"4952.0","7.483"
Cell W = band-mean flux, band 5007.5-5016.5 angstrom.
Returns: 7.01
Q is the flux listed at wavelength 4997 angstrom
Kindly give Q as 7.486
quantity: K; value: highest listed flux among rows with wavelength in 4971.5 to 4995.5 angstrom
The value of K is 7.508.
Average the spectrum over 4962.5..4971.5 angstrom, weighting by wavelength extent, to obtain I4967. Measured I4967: 7.33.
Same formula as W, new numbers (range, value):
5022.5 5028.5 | 7.2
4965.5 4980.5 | 7.39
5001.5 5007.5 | 7.33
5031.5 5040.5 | 7.45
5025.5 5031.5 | 7.27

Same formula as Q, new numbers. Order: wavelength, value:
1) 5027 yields 7.489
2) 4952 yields 7.483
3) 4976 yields 7.301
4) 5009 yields 6.766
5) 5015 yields 6.981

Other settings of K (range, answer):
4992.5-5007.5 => 7.486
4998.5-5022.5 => 7.408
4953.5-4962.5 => 7.537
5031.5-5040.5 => 7.669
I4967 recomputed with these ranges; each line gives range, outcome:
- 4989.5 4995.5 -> 7.04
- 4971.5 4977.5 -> 7.4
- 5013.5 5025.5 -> 6.94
